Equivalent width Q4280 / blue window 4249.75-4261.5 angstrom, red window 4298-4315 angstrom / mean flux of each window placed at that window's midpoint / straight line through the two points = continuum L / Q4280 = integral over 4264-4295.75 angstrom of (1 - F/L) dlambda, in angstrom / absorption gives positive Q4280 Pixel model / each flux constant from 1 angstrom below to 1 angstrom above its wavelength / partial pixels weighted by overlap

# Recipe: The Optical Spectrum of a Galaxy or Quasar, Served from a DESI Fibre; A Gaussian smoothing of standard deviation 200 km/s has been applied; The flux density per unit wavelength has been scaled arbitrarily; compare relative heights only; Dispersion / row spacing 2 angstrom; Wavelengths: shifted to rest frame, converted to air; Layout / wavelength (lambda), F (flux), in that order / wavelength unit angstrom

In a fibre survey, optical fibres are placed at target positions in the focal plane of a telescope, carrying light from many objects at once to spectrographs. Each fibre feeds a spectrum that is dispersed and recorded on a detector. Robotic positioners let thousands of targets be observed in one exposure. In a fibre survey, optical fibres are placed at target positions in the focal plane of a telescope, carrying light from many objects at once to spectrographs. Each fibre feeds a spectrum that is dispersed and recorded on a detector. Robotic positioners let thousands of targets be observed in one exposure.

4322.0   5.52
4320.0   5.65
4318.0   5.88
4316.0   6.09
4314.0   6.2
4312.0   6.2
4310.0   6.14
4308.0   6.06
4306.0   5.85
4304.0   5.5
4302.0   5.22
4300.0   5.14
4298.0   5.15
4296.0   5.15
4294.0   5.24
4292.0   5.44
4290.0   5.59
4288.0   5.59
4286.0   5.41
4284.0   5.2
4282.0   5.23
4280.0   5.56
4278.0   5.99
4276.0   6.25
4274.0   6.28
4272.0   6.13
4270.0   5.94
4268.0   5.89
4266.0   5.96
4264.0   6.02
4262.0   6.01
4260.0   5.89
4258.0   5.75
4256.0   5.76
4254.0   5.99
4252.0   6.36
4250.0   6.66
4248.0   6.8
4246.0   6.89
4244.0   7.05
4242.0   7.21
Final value 1.0 angstrom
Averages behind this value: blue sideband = 6.03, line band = 5.71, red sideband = 5.75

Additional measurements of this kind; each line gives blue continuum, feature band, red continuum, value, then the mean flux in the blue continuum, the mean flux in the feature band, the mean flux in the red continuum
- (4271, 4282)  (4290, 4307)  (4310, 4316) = 2.06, 5.97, 5.35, 6.17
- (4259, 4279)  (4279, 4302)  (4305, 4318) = 2.75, 6.04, 5.33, 6.07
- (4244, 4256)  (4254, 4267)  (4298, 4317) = 0.97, 6.52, 5.91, 5.79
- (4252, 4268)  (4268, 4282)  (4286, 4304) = -0.69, 5.94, 5.96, 5.33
